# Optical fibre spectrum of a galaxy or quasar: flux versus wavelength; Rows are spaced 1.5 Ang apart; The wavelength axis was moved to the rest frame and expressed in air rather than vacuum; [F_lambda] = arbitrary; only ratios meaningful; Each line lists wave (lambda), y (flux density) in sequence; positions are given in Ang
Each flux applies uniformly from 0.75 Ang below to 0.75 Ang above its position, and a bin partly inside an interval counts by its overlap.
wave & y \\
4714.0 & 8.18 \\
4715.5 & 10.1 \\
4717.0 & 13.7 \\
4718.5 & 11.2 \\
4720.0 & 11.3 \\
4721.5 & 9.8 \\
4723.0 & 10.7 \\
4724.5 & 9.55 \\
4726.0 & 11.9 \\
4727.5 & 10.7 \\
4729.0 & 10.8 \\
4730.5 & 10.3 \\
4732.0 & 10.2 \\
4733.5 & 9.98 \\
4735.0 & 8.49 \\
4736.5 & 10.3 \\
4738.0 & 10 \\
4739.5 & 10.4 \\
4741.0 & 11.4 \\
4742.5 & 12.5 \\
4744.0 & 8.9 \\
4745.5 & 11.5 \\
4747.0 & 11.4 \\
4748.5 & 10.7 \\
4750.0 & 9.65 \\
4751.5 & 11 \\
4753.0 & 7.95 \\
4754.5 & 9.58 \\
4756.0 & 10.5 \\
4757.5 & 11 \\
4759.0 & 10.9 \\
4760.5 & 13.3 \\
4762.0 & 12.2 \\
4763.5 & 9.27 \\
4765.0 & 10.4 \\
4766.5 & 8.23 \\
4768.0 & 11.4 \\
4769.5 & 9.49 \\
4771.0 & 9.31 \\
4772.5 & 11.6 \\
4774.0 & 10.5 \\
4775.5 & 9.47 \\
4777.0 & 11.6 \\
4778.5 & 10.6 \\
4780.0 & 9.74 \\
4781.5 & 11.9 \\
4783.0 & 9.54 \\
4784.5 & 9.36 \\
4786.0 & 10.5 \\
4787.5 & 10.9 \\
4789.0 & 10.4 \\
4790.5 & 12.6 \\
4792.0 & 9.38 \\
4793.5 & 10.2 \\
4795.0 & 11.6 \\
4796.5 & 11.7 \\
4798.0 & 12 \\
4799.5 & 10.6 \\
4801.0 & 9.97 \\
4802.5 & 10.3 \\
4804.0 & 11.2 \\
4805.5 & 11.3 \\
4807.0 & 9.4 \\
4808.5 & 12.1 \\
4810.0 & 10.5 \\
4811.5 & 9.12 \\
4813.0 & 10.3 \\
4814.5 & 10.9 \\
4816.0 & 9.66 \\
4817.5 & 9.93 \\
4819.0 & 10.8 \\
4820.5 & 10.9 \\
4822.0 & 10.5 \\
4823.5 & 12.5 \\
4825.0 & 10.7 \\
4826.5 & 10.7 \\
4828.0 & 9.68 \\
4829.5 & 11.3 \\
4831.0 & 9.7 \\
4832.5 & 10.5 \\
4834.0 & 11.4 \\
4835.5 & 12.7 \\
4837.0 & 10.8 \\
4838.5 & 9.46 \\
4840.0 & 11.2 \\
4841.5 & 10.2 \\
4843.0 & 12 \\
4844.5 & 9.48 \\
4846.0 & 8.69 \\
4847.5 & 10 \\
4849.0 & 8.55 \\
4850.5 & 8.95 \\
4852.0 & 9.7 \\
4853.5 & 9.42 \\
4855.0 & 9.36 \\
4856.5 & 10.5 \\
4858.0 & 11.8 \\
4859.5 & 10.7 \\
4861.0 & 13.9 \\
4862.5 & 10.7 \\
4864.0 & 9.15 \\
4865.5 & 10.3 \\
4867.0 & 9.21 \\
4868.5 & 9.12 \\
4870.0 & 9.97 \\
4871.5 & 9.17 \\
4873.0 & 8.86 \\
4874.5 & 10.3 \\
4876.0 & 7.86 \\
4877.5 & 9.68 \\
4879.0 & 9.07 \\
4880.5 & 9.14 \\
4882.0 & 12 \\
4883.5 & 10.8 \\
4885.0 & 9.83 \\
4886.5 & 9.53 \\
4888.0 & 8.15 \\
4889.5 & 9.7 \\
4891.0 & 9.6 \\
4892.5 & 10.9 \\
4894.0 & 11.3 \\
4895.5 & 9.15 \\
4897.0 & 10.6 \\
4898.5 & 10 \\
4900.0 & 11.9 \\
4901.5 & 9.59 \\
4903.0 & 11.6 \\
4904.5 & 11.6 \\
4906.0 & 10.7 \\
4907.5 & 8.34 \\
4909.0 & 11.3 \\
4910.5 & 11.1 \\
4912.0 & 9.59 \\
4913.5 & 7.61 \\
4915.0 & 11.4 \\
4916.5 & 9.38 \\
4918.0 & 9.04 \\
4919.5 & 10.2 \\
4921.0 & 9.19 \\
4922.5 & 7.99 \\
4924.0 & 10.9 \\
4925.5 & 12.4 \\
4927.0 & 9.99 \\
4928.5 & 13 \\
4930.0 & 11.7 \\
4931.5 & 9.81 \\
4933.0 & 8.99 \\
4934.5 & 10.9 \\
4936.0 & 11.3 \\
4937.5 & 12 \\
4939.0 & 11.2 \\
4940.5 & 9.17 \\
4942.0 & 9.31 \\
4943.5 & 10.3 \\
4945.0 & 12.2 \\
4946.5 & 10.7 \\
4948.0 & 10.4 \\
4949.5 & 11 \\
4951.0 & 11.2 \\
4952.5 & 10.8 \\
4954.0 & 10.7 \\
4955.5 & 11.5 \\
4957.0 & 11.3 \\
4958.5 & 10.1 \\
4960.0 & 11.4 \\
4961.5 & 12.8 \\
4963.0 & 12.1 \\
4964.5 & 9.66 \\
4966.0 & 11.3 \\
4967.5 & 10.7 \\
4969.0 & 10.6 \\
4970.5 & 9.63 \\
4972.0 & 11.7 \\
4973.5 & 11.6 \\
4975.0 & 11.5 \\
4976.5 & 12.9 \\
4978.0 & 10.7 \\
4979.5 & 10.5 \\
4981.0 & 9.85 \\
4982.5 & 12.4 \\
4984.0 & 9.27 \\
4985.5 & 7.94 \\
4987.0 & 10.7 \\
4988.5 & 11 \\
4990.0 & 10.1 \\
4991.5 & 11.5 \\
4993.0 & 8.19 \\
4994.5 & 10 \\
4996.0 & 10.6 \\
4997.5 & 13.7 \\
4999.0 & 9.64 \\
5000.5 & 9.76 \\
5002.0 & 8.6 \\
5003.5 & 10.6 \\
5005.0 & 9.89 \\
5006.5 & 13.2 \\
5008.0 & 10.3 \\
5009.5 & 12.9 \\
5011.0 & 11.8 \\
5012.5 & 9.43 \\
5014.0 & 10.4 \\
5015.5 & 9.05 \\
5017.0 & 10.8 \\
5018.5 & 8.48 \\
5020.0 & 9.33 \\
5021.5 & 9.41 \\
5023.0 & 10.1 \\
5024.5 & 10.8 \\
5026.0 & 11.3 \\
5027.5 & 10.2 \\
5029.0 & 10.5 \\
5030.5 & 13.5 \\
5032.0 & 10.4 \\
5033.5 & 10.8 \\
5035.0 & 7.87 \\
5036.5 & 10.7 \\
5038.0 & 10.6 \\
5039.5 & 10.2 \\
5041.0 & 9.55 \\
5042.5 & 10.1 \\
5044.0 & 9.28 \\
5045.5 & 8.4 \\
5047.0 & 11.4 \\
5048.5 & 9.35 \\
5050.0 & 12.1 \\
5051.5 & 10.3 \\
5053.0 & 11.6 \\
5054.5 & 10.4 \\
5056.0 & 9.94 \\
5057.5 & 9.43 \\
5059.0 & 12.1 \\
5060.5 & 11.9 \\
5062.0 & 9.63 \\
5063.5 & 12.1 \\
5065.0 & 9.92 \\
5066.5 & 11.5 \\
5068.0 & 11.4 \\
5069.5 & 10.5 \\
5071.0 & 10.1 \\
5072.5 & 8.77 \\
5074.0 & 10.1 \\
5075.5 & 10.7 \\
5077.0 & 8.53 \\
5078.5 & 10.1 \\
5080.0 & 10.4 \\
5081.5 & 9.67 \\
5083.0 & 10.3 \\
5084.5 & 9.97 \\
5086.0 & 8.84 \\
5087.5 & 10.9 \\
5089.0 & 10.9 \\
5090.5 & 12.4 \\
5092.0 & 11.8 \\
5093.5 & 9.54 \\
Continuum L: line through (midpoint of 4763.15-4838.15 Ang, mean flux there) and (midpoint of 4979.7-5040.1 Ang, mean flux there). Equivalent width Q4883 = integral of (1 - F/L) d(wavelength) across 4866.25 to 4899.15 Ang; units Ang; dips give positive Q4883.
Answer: 2.46 Ang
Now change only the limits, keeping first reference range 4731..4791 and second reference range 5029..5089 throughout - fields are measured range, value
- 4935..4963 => -1.6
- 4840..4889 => 2.5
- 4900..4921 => 0.5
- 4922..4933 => -0.4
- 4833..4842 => -0.5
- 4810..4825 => -0.1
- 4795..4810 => -0.7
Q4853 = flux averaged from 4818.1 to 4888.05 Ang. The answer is 10.2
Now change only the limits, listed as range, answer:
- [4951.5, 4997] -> 10.8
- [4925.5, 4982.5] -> 11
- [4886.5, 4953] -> 10.4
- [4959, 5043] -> 10.6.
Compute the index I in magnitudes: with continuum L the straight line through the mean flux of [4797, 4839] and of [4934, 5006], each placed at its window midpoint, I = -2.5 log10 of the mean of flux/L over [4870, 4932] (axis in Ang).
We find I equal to 0.065 mag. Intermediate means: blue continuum 10.7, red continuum 10.7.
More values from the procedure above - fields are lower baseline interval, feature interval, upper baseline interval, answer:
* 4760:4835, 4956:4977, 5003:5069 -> -0.07 mag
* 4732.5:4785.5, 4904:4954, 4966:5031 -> 0.01 mag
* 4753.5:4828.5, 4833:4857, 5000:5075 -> 0.04 mag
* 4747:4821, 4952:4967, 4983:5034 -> -0.07 mag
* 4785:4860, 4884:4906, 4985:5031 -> 0.02 mag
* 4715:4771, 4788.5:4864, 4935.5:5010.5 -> 0.01 mag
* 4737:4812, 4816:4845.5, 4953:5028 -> -0.01 mag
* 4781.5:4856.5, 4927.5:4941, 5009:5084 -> -0.05 mag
